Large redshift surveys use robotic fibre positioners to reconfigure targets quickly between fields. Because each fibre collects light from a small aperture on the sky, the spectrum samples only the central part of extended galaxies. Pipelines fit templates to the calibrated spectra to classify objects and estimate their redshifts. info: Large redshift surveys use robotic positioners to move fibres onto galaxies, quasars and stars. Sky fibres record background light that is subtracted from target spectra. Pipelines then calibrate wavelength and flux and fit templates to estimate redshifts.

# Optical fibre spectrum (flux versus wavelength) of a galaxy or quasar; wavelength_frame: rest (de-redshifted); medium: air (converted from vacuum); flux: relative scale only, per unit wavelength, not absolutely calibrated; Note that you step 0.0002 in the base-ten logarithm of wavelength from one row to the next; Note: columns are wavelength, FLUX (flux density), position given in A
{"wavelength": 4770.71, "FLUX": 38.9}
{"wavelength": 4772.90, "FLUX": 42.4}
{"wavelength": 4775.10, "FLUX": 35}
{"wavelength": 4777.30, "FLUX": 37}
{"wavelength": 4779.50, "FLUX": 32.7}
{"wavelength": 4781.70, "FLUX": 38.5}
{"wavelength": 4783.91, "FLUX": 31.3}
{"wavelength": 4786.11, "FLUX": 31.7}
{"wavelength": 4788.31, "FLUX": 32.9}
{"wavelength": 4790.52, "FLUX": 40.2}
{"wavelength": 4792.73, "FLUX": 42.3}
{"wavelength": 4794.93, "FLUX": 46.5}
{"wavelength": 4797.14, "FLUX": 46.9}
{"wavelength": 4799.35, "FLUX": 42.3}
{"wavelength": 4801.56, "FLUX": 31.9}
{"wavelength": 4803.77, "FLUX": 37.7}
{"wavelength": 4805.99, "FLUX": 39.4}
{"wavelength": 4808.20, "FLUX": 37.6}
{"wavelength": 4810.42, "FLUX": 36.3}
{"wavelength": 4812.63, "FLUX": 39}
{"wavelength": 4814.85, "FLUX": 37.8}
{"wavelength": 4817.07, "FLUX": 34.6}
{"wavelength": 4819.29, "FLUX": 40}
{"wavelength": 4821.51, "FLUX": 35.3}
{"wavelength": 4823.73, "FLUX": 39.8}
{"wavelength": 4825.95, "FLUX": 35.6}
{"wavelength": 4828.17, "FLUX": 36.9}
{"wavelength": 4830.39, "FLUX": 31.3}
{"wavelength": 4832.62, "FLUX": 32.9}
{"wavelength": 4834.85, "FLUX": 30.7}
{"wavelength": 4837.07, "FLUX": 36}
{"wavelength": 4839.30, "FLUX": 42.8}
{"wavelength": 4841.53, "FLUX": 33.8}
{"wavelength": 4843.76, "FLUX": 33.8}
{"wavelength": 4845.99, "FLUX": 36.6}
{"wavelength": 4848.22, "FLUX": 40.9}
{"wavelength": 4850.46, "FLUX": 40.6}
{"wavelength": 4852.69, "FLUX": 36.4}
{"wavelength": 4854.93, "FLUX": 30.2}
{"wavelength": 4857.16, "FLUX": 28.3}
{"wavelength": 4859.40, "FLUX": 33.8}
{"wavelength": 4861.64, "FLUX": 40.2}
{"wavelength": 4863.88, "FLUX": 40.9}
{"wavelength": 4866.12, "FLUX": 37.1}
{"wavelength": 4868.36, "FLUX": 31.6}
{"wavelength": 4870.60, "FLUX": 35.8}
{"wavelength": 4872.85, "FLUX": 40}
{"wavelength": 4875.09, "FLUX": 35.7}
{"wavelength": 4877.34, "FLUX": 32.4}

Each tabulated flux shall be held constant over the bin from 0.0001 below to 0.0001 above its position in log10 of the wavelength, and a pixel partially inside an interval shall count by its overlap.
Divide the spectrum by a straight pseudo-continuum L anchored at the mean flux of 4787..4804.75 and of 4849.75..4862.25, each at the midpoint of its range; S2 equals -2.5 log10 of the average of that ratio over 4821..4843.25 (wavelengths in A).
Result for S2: 0.04 mag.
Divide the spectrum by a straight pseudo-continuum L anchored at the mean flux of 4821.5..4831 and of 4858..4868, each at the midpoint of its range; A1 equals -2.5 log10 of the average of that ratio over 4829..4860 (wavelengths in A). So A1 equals 0.054 mag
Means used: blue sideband 36.1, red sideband 37.2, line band 34.9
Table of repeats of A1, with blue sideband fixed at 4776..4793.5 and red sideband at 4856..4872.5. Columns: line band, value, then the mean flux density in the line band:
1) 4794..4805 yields -0.15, 40.9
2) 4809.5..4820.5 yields -0.06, 37.5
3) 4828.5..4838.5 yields 0.07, 33.4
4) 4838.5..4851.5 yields -0.07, 37.9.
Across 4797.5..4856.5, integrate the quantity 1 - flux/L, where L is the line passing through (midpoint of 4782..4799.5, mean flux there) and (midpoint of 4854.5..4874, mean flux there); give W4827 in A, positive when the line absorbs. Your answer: 1.1 A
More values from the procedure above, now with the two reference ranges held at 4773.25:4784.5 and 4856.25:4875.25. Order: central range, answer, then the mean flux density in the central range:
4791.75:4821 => -3.0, 39.3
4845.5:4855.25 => -0.4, 37.5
